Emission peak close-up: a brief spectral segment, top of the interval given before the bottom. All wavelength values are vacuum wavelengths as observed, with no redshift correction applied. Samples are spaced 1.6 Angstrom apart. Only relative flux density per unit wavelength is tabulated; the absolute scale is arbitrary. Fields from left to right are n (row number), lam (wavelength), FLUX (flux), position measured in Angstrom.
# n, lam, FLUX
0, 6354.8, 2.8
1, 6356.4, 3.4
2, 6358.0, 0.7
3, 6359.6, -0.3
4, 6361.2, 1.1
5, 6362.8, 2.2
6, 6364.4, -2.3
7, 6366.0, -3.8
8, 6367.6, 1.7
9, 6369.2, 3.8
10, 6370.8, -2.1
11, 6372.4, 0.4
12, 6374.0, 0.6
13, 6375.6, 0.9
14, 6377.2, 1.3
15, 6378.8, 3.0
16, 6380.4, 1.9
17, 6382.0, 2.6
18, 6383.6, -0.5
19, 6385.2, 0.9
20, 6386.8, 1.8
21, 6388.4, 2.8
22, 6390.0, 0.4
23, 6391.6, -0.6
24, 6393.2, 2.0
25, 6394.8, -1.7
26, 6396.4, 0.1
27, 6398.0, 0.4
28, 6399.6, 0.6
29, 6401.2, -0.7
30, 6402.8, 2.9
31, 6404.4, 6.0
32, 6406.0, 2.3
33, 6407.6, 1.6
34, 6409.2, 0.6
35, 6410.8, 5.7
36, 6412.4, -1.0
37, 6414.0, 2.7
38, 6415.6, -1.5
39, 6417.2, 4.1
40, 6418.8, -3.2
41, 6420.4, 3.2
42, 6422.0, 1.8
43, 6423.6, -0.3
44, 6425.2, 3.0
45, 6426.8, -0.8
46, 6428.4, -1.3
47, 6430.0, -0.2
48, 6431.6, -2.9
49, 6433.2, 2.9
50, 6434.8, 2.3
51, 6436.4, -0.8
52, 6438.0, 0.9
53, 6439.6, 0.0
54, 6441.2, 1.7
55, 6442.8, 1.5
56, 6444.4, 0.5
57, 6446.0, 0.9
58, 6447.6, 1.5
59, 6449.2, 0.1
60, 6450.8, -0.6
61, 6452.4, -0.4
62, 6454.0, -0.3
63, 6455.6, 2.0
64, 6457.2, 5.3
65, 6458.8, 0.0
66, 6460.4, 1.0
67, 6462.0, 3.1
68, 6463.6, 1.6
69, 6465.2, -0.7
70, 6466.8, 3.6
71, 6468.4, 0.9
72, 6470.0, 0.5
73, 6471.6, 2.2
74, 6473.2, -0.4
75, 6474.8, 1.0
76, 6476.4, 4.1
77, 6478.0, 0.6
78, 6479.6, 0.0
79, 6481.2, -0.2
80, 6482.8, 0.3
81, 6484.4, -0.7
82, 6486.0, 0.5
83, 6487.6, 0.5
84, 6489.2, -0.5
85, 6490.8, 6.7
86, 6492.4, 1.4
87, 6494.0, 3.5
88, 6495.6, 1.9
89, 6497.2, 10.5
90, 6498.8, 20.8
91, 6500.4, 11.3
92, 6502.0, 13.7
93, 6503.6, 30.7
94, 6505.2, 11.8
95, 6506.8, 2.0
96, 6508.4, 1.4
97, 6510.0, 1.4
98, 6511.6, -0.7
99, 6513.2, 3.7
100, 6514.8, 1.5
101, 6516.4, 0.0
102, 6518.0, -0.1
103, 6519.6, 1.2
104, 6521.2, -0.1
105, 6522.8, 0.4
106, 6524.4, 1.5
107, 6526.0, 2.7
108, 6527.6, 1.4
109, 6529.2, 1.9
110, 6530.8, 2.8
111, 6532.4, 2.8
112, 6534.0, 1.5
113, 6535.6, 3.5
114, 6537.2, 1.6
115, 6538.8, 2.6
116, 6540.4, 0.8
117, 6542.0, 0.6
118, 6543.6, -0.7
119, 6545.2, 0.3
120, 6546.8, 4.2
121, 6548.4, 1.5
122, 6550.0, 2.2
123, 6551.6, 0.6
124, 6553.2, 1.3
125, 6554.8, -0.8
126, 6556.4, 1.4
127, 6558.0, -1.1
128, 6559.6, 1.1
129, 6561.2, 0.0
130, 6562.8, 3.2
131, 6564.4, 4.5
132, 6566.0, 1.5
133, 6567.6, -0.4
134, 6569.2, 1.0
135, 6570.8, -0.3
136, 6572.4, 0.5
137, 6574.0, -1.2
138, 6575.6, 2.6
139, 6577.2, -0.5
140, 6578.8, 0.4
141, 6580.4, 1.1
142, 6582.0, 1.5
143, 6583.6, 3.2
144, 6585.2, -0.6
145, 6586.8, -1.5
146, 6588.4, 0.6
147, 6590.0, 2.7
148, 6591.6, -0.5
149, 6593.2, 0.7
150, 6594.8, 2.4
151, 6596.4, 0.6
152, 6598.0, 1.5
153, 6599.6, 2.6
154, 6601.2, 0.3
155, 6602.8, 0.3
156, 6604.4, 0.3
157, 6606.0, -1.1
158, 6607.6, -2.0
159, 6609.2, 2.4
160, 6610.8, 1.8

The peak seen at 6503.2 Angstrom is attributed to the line [O II] 3727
